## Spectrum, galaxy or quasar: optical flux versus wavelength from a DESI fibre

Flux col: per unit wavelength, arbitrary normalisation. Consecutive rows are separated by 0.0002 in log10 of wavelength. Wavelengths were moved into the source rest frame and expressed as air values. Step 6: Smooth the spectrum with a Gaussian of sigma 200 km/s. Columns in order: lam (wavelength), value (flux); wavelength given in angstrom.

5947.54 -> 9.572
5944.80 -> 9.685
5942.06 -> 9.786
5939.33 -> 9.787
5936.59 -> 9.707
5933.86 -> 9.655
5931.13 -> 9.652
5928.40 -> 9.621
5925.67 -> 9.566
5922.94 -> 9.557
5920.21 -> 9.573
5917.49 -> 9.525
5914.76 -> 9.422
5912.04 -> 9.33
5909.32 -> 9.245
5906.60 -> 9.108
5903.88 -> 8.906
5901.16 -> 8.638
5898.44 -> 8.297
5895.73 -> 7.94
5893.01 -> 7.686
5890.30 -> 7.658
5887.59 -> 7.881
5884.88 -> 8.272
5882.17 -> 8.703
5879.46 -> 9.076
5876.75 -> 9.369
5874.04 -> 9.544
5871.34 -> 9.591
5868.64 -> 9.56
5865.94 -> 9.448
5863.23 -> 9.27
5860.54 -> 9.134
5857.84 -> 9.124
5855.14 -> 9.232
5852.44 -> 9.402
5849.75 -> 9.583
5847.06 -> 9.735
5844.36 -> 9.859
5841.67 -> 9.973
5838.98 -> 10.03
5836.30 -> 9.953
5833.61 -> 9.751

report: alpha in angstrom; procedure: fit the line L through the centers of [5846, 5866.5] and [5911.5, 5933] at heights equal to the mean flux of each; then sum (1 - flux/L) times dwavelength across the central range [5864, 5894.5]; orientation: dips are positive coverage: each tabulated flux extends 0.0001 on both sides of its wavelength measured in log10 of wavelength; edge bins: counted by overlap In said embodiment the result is 2.0 angstrom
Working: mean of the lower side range 9.36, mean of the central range 8.8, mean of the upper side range 9.54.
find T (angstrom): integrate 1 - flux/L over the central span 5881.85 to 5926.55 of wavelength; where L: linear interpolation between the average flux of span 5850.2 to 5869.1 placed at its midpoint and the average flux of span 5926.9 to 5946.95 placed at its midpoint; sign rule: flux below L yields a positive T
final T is 3.6 angstrom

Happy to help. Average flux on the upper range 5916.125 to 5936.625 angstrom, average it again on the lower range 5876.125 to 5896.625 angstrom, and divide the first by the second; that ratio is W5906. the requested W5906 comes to 1.16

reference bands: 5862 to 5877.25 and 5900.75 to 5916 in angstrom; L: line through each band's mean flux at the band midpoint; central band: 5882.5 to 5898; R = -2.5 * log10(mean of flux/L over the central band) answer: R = 0.167 mag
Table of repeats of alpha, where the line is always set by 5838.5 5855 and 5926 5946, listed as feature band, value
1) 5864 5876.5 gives 0.3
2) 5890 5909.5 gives 2.6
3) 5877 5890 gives 1.6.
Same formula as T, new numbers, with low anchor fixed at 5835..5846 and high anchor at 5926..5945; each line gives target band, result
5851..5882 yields 1.8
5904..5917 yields 0.7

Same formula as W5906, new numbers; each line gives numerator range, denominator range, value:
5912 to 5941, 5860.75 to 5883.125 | 1.03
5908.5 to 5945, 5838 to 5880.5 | 1.01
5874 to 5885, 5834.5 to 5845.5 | 0.90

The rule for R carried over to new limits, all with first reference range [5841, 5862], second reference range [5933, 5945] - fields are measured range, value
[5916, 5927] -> 0.015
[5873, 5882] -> 0.038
